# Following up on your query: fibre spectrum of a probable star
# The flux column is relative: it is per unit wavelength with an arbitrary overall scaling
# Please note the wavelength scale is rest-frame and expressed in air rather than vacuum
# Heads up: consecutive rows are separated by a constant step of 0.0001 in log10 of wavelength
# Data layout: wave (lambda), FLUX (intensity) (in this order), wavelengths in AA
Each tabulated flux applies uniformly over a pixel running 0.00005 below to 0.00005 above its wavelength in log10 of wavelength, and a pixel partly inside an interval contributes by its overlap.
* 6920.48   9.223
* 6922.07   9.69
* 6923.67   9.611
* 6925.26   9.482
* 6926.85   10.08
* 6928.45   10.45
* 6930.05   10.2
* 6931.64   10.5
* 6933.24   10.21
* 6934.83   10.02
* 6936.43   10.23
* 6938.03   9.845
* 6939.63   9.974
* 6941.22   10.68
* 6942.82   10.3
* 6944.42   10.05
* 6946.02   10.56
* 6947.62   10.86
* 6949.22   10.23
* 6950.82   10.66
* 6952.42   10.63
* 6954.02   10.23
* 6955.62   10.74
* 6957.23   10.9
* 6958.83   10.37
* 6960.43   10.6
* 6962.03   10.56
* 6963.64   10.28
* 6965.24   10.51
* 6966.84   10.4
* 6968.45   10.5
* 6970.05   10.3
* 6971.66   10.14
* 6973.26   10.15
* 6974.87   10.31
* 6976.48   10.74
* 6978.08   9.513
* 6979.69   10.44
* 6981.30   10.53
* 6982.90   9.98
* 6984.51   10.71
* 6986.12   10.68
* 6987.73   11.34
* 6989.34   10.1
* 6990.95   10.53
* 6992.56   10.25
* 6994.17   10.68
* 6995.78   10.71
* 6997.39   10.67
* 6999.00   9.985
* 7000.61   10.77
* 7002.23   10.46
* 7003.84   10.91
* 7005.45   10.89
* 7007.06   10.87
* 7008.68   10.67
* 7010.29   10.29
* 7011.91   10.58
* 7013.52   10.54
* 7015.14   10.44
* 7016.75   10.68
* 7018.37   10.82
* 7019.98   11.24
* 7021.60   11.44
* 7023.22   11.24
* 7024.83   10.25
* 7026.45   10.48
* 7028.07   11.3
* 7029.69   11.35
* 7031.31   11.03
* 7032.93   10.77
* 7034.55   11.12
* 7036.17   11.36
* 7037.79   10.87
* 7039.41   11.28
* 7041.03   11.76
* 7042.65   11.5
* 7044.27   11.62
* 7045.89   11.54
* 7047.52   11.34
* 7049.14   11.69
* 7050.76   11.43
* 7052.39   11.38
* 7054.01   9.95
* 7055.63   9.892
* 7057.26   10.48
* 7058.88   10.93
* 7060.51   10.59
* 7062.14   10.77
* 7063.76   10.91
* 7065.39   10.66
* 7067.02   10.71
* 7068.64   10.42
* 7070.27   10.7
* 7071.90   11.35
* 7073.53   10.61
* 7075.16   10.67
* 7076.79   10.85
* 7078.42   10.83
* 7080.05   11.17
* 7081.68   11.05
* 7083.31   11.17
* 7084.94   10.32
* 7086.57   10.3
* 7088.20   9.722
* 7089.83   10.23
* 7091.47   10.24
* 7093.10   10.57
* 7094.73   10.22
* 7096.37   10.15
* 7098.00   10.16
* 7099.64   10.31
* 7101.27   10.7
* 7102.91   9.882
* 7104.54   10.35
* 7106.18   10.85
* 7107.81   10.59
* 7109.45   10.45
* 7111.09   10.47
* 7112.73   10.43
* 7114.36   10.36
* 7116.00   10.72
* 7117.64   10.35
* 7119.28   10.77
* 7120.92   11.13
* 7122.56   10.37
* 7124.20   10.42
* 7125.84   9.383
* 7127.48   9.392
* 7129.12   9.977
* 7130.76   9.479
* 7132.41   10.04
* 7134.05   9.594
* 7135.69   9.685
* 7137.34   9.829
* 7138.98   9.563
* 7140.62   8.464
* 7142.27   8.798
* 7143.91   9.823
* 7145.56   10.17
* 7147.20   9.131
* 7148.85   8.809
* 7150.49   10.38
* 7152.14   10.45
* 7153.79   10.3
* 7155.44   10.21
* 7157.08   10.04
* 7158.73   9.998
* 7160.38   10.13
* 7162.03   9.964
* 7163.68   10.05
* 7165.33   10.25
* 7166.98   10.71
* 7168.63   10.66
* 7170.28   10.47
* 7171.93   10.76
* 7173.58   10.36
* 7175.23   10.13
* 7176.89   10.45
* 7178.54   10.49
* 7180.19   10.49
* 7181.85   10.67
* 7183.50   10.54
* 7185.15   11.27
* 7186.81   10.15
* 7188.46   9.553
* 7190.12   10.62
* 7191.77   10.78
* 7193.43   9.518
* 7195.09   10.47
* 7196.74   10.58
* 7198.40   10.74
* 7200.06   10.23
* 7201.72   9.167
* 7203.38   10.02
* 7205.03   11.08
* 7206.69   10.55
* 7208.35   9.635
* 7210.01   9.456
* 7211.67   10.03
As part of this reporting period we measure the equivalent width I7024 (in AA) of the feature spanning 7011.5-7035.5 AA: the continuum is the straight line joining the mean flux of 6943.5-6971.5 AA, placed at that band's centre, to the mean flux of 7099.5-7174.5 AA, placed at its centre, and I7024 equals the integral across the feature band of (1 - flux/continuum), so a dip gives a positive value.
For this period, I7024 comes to -1.27 AA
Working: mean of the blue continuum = 10.5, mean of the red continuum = 10.1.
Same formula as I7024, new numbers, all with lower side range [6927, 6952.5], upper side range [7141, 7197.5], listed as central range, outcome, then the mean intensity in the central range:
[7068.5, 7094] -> -0.99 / 10.6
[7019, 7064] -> -3.45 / 11.1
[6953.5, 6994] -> -0.53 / 10.4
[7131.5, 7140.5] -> 0.51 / 9.64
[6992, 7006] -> -0.41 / 10.6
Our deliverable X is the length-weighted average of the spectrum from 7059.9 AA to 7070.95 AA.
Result 10.7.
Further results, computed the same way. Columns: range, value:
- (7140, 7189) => 10.1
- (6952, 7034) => 10.6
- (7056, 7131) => 10.5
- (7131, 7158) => 9.7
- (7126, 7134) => 9.68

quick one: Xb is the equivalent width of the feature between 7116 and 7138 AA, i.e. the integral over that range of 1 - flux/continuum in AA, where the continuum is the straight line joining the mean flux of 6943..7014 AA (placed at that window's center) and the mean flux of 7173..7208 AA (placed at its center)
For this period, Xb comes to 0.73 AA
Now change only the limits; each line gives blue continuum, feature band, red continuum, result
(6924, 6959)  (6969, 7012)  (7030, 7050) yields 1.3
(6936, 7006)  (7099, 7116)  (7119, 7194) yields -0.4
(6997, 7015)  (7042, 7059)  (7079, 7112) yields -0.9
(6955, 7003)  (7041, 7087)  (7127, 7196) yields -2.8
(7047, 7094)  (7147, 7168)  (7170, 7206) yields 0.8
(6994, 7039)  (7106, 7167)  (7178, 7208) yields 2.8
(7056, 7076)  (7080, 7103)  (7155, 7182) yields 0.5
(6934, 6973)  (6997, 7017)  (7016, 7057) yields 0.5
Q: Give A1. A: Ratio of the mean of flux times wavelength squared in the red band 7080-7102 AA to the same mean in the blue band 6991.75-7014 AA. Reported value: 1.0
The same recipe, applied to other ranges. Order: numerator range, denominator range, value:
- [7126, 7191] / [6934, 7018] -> 1.01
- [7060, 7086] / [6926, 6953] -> 1.09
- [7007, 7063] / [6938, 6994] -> 1.07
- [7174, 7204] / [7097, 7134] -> 1.02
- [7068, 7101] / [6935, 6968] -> 1.05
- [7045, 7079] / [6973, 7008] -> 1.05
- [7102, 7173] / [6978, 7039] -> 0.98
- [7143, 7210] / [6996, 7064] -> 0.98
